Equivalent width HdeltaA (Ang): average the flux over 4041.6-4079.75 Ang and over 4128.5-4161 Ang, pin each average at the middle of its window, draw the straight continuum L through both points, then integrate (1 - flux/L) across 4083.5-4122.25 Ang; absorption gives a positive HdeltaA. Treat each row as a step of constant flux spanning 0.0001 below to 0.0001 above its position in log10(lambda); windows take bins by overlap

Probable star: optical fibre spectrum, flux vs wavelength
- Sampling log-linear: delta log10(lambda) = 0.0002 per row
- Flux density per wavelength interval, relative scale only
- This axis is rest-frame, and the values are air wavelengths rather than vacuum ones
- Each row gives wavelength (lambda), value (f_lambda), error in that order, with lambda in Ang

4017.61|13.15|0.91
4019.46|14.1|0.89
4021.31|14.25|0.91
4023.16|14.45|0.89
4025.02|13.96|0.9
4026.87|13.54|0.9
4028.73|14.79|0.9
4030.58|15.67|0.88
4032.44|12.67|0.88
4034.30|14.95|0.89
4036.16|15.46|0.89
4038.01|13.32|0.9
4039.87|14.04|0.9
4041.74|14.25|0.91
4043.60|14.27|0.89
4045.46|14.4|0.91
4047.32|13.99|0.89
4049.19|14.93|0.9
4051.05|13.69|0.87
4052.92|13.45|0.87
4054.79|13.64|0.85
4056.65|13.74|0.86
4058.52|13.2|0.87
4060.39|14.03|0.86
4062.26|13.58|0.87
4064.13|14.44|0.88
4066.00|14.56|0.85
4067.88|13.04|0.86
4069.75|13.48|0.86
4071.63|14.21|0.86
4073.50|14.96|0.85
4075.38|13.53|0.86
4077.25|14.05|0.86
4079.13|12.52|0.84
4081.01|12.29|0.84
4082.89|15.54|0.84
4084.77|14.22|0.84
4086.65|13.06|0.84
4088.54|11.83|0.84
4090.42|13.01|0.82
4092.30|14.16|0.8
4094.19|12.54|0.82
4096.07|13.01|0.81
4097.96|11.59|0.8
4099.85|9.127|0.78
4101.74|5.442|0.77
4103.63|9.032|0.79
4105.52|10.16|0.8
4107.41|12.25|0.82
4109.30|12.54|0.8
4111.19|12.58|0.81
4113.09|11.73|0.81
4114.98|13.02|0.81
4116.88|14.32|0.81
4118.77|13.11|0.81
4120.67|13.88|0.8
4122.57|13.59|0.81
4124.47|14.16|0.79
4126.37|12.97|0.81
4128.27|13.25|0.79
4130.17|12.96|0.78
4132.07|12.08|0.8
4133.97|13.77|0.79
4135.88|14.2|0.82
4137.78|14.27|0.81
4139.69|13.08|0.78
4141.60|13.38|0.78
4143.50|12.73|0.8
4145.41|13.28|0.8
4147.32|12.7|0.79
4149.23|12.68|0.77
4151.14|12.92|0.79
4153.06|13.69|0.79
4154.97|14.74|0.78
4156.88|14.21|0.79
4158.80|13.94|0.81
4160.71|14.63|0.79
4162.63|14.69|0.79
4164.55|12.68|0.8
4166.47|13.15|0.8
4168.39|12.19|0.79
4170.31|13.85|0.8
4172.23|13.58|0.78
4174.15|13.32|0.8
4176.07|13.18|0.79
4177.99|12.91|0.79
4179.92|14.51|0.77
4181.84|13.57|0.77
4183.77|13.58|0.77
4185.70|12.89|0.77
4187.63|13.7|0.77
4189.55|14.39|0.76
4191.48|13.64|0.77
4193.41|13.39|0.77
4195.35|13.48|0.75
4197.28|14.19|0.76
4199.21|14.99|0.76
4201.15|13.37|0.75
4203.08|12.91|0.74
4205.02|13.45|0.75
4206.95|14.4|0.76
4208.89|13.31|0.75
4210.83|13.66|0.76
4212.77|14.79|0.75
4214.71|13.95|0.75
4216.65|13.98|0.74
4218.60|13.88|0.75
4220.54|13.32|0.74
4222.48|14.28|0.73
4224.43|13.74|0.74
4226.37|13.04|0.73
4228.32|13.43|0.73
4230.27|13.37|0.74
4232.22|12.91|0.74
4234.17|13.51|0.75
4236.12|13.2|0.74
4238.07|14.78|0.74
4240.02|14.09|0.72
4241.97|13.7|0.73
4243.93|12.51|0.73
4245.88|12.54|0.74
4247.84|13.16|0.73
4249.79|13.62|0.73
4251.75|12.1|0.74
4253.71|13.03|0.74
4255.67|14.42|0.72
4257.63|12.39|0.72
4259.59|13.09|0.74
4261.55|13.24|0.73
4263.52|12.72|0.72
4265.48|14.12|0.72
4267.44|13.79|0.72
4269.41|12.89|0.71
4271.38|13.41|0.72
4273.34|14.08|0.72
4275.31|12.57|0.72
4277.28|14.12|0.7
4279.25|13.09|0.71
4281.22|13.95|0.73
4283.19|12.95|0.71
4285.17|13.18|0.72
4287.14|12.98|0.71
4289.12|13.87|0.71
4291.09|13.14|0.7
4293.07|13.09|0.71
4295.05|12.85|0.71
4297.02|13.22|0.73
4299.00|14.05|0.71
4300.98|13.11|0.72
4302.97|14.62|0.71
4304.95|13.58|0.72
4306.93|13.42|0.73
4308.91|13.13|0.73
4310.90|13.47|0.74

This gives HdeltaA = 4.52 Ang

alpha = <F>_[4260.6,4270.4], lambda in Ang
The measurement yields 13.3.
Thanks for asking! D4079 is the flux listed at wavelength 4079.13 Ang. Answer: 12.52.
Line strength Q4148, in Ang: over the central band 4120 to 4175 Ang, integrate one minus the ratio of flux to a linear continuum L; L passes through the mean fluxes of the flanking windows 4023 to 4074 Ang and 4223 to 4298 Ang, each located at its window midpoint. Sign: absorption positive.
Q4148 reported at 1.0 Ang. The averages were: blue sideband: 14.1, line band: 13.5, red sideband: 13.3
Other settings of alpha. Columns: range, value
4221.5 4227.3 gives 13.7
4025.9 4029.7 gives 14.2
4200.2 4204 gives 13.2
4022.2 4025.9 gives 14.2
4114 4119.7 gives 13.5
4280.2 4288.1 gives 13.3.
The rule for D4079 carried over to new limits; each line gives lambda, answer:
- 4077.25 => 14.05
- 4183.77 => 13.58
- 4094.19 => 12.54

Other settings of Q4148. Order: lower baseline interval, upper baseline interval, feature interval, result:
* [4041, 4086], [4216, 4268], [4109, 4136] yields 1.07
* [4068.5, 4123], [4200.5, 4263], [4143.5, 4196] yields -1.87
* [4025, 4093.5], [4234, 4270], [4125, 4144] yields 0.51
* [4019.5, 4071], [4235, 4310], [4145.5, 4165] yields 0.04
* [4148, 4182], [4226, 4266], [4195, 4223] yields -0.95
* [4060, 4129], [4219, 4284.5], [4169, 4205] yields -1.29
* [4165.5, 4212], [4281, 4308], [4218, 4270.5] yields 0.50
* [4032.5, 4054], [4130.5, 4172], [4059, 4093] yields 0.68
